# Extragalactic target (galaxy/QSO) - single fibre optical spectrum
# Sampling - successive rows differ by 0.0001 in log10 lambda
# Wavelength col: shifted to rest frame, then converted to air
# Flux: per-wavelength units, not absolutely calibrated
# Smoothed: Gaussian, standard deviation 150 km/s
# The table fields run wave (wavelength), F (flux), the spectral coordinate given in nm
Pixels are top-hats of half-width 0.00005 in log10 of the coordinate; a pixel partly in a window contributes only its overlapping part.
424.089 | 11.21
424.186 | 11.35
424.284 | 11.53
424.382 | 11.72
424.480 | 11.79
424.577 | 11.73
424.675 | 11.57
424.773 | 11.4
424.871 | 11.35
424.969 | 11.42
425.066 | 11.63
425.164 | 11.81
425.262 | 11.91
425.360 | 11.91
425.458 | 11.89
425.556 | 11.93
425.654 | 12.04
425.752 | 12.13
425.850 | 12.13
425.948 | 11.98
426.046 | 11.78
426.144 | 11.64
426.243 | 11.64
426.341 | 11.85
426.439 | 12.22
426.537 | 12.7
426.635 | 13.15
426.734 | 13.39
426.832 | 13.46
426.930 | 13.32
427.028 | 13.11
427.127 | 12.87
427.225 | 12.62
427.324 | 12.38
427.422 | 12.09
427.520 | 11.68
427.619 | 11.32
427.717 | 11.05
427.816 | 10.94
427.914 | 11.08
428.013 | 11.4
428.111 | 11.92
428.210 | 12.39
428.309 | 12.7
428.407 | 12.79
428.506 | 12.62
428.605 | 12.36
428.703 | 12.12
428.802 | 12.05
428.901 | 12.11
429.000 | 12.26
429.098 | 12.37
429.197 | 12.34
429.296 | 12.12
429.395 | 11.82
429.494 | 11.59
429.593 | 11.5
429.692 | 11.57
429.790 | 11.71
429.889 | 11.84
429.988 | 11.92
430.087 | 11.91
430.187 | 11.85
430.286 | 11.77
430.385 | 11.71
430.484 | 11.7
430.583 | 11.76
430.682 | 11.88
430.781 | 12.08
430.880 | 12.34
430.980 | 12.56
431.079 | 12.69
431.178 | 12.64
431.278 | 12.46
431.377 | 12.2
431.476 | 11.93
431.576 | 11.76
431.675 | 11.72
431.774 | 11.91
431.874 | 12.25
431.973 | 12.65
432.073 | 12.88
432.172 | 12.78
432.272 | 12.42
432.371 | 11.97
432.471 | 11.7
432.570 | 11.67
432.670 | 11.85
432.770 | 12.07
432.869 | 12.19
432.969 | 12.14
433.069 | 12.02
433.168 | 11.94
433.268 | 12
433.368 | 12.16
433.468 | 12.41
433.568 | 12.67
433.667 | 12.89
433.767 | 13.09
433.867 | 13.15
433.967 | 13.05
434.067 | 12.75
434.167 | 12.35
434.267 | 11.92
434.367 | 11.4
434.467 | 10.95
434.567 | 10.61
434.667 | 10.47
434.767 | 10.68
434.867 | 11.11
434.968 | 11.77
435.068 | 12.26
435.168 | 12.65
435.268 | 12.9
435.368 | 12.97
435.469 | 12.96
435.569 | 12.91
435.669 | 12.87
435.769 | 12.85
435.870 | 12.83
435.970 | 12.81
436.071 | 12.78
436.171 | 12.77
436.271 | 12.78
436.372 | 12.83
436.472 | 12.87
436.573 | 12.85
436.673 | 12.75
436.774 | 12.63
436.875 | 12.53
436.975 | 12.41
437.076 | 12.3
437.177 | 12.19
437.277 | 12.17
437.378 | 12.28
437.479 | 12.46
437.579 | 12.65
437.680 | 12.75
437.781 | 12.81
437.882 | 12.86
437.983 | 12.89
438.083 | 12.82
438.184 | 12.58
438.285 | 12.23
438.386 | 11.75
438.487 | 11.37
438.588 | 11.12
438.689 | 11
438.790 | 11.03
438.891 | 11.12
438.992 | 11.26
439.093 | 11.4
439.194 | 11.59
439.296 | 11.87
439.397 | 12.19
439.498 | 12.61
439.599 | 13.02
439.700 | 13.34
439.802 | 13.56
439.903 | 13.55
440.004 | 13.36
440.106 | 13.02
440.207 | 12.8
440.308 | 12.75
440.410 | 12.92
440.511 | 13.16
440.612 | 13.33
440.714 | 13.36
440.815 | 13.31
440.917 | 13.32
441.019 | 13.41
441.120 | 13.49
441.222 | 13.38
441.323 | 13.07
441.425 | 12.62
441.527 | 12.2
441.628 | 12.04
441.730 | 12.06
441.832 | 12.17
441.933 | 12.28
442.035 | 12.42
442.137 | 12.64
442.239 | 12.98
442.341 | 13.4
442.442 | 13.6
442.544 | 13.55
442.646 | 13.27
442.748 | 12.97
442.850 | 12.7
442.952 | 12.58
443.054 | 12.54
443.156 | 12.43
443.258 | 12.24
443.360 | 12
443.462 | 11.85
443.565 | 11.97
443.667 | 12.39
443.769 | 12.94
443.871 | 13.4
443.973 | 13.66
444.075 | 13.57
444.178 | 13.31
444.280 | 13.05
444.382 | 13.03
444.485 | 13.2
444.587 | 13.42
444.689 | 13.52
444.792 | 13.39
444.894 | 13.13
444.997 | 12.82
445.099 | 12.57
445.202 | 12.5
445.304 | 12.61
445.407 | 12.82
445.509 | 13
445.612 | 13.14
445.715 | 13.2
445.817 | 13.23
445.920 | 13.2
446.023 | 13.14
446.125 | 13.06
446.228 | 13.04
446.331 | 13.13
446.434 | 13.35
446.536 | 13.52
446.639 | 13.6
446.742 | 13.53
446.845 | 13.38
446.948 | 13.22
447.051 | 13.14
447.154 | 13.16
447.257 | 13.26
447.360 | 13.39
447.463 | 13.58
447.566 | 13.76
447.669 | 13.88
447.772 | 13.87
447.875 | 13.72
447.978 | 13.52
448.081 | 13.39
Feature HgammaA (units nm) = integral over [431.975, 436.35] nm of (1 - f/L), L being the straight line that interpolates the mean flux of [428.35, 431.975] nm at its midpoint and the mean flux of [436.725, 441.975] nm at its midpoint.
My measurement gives 0.00 nm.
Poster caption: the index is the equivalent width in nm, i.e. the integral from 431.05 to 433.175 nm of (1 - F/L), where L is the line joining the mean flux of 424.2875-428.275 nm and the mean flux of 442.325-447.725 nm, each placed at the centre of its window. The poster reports 0.03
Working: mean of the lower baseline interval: 12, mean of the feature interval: 12.2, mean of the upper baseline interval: 13.1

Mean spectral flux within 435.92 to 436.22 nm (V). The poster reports 12.8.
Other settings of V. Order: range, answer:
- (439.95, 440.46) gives 13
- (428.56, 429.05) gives 12.2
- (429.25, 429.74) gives 11.7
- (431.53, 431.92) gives 11.9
